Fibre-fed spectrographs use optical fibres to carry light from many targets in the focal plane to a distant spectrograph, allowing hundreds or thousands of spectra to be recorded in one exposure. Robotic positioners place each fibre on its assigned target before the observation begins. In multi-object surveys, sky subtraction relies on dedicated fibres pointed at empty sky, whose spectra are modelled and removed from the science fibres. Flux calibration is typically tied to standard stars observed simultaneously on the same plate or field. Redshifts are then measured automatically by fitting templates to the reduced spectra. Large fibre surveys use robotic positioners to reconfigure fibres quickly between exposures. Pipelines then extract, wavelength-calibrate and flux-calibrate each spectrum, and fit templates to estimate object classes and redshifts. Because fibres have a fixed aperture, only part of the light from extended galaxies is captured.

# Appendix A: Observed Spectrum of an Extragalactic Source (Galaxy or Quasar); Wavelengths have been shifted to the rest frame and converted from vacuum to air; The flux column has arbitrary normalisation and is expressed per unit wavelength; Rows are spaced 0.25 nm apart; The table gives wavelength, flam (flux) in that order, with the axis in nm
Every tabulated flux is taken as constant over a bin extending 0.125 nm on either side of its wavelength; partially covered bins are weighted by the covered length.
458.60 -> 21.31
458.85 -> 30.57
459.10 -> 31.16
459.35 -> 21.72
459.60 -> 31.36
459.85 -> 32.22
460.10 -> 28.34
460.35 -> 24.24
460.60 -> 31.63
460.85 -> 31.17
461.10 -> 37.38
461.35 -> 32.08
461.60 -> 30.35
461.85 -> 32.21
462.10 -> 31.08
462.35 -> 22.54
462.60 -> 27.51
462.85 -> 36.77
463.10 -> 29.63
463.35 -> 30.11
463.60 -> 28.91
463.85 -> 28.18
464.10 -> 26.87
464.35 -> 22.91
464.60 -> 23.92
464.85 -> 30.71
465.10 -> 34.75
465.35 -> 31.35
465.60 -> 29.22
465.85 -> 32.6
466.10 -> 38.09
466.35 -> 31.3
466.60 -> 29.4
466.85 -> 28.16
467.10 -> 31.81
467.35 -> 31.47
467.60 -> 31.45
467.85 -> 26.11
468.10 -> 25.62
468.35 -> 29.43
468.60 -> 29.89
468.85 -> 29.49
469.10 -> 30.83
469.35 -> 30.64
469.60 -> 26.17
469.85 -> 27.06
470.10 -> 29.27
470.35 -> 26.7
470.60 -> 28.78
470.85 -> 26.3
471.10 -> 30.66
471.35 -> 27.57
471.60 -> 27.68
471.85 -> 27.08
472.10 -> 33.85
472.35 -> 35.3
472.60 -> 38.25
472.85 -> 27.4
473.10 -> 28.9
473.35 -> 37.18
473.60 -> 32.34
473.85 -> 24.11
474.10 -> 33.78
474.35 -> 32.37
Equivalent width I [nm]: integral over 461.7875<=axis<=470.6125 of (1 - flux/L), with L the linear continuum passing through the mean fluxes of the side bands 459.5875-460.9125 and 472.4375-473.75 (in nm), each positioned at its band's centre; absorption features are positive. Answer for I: 0.45 nm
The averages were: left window 29.6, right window 32.7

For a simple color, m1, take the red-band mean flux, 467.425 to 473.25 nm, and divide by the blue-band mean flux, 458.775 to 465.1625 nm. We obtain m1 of 1.00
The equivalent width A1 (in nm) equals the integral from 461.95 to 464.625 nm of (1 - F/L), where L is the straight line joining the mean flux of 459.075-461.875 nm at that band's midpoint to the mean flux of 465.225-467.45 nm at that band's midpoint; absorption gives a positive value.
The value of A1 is 0.22 nm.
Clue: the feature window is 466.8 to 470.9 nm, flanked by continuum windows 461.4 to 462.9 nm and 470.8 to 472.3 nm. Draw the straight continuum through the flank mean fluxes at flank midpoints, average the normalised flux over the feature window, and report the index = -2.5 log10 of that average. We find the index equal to 0.023 mag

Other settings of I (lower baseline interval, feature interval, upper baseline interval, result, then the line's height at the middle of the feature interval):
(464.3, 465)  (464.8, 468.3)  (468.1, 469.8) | -0.42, 27.6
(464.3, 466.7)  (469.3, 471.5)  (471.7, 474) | 0.23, 31.3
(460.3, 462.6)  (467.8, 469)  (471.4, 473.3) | 0.10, 31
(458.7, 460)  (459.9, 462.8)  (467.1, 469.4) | -0.08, 29.3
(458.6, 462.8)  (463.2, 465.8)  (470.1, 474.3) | 0.09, 29.9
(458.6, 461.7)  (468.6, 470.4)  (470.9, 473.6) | 0.13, 31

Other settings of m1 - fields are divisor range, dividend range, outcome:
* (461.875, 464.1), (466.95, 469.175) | 1.01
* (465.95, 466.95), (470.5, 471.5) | 0.89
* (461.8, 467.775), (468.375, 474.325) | 1.00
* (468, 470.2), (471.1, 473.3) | 1.08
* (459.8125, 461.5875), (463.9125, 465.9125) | 0.94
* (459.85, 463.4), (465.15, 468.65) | 1.00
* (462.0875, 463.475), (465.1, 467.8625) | 1.06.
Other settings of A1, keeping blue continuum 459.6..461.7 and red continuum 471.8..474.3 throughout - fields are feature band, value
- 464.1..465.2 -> 0.12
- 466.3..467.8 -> 0.05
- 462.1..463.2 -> 0.06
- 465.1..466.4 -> -0.06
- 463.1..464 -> 0.06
